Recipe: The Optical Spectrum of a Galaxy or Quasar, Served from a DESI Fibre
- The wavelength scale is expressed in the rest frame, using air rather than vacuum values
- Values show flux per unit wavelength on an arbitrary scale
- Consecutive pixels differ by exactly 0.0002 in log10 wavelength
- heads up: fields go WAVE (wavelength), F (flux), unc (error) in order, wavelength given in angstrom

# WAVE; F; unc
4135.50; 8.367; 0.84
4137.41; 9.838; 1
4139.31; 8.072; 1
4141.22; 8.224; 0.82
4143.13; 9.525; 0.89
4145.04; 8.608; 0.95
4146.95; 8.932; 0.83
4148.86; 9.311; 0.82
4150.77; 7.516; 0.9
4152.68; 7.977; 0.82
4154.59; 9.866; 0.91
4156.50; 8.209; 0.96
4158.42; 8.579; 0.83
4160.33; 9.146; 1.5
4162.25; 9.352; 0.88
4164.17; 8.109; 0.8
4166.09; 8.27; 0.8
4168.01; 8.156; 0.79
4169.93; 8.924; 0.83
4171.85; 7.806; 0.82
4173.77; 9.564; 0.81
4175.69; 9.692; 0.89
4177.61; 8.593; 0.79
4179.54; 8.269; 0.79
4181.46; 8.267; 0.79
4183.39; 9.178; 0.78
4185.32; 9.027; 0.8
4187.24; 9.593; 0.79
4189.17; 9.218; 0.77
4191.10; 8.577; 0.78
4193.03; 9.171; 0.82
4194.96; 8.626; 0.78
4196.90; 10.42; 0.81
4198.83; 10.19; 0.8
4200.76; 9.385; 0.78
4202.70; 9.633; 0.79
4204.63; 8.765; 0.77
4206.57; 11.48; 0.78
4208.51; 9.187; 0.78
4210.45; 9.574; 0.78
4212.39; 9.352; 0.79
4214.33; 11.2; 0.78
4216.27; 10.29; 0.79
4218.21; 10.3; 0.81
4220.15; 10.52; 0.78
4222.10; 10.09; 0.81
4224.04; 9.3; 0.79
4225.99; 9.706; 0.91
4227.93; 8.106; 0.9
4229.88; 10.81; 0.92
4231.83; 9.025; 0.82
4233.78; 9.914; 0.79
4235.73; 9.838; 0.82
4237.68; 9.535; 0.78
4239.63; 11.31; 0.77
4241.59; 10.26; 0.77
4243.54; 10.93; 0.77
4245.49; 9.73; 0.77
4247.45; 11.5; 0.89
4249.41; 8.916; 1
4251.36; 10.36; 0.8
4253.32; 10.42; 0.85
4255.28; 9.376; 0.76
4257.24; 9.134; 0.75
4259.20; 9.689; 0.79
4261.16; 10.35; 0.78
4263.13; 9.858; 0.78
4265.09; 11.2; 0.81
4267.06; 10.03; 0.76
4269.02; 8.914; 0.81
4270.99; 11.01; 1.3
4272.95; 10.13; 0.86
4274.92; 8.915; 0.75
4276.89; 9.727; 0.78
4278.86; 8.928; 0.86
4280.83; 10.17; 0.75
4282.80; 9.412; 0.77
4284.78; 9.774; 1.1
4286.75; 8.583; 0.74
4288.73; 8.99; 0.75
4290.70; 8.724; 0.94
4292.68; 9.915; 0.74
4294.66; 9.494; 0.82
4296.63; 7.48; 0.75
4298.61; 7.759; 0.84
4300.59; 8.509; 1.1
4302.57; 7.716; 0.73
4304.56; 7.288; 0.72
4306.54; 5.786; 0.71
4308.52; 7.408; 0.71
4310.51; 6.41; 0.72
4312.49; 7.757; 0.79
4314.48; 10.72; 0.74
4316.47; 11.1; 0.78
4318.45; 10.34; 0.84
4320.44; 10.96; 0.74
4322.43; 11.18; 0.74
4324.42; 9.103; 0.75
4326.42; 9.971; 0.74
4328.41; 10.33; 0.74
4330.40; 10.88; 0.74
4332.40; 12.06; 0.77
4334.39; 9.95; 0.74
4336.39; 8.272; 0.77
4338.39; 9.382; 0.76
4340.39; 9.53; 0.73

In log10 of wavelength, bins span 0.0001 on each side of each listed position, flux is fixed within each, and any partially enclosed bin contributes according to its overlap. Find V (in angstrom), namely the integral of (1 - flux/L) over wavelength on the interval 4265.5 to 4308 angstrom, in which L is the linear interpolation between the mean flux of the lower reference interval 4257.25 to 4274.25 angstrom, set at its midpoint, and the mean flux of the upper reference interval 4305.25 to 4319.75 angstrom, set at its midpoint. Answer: 2.15 angstrom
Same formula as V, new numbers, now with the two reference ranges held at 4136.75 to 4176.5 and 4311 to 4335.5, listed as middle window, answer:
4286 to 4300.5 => 1.9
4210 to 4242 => -2.0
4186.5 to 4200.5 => -0.5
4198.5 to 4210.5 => -0.7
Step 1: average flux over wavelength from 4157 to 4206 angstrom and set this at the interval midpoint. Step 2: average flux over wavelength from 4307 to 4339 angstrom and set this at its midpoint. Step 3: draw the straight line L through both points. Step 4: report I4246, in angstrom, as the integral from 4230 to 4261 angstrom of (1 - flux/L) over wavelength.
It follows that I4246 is -2.4 angstrom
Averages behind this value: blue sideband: 8.99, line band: 10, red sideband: 9.68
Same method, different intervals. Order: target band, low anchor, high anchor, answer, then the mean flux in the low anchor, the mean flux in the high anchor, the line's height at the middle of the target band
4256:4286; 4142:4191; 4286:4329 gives -3.22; 8.78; 8.88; 8.85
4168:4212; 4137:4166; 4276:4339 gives -1.88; 8.72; 9.19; 8.83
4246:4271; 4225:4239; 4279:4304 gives -2.02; 9.61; 8.85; 9.27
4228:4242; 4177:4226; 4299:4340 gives -0.76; 9.54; 9.24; 9.45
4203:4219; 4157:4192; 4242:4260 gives -1.06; 8.79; 10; 9.38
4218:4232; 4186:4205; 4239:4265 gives 0.06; 9.38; 10.2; 9.79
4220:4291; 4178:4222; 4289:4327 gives -4.98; 9.55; 8.81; 9.17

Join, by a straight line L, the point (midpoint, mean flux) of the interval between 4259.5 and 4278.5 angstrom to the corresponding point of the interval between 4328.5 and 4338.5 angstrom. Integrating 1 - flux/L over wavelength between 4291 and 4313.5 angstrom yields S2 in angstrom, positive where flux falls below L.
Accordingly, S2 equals 5.1 angstrom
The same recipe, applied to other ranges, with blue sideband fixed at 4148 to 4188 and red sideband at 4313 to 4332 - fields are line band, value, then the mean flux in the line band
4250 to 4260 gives 0.0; 9.77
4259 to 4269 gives -0.3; 10.1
